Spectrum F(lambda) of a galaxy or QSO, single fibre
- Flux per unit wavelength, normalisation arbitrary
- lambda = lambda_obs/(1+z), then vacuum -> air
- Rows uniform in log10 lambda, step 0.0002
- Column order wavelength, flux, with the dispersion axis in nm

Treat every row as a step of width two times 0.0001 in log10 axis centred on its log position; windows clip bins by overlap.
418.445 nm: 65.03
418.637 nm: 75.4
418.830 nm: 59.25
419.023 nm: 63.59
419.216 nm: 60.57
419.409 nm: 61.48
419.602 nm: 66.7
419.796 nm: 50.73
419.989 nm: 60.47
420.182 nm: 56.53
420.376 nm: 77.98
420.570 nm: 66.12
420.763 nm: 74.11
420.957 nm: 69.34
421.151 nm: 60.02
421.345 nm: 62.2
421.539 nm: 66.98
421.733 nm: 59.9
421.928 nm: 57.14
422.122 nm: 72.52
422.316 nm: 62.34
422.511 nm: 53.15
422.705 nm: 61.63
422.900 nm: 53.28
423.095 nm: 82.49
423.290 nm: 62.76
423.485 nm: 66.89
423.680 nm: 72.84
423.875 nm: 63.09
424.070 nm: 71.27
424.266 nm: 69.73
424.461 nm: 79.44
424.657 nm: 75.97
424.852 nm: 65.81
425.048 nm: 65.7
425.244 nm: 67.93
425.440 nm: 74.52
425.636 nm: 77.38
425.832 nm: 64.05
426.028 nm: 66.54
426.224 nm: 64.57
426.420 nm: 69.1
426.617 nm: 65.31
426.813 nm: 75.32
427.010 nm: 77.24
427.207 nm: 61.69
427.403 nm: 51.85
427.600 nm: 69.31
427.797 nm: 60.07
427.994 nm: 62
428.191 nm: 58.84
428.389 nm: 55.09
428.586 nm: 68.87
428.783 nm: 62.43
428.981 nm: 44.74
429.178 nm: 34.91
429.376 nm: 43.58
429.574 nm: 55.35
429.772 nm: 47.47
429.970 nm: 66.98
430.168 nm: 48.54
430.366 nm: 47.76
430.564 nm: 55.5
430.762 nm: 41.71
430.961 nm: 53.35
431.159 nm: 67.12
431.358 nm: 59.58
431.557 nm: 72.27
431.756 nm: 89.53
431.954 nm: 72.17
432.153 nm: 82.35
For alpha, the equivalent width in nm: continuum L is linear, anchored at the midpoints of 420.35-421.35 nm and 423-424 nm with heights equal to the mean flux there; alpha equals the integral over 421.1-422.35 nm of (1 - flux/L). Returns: 0.10 nm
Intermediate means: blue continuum 68.2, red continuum 69.6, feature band 63.2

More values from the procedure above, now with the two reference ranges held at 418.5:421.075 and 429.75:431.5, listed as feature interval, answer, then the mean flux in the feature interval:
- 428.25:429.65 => 0.11 nm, 52.3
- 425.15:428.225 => -0.43 nm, 66.8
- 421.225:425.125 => -0.29 nm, 66.2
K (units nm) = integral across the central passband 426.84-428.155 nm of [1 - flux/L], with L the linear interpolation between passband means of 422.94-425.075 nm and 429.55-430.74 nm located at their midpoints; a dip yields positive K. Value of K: -0.08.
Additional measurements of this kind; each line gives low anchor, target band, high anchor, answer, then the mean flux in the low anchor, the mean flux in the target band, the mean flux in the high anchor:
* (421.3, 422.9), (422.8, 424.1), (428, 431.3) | -0.16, 61.5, 67.3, 53.6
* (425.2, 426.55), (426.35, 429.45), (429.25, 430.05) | 0.02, 69.1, 60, 52.4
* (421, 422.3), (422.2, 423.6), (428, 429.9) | -0.04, 63.3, 63.5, 53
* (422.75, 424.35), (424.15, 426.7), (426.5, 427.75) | -0.10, 67.5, 69.7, 66.5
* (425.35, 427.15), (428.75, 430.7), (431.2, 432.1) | 0.60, 70.2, 50.2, 73.4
